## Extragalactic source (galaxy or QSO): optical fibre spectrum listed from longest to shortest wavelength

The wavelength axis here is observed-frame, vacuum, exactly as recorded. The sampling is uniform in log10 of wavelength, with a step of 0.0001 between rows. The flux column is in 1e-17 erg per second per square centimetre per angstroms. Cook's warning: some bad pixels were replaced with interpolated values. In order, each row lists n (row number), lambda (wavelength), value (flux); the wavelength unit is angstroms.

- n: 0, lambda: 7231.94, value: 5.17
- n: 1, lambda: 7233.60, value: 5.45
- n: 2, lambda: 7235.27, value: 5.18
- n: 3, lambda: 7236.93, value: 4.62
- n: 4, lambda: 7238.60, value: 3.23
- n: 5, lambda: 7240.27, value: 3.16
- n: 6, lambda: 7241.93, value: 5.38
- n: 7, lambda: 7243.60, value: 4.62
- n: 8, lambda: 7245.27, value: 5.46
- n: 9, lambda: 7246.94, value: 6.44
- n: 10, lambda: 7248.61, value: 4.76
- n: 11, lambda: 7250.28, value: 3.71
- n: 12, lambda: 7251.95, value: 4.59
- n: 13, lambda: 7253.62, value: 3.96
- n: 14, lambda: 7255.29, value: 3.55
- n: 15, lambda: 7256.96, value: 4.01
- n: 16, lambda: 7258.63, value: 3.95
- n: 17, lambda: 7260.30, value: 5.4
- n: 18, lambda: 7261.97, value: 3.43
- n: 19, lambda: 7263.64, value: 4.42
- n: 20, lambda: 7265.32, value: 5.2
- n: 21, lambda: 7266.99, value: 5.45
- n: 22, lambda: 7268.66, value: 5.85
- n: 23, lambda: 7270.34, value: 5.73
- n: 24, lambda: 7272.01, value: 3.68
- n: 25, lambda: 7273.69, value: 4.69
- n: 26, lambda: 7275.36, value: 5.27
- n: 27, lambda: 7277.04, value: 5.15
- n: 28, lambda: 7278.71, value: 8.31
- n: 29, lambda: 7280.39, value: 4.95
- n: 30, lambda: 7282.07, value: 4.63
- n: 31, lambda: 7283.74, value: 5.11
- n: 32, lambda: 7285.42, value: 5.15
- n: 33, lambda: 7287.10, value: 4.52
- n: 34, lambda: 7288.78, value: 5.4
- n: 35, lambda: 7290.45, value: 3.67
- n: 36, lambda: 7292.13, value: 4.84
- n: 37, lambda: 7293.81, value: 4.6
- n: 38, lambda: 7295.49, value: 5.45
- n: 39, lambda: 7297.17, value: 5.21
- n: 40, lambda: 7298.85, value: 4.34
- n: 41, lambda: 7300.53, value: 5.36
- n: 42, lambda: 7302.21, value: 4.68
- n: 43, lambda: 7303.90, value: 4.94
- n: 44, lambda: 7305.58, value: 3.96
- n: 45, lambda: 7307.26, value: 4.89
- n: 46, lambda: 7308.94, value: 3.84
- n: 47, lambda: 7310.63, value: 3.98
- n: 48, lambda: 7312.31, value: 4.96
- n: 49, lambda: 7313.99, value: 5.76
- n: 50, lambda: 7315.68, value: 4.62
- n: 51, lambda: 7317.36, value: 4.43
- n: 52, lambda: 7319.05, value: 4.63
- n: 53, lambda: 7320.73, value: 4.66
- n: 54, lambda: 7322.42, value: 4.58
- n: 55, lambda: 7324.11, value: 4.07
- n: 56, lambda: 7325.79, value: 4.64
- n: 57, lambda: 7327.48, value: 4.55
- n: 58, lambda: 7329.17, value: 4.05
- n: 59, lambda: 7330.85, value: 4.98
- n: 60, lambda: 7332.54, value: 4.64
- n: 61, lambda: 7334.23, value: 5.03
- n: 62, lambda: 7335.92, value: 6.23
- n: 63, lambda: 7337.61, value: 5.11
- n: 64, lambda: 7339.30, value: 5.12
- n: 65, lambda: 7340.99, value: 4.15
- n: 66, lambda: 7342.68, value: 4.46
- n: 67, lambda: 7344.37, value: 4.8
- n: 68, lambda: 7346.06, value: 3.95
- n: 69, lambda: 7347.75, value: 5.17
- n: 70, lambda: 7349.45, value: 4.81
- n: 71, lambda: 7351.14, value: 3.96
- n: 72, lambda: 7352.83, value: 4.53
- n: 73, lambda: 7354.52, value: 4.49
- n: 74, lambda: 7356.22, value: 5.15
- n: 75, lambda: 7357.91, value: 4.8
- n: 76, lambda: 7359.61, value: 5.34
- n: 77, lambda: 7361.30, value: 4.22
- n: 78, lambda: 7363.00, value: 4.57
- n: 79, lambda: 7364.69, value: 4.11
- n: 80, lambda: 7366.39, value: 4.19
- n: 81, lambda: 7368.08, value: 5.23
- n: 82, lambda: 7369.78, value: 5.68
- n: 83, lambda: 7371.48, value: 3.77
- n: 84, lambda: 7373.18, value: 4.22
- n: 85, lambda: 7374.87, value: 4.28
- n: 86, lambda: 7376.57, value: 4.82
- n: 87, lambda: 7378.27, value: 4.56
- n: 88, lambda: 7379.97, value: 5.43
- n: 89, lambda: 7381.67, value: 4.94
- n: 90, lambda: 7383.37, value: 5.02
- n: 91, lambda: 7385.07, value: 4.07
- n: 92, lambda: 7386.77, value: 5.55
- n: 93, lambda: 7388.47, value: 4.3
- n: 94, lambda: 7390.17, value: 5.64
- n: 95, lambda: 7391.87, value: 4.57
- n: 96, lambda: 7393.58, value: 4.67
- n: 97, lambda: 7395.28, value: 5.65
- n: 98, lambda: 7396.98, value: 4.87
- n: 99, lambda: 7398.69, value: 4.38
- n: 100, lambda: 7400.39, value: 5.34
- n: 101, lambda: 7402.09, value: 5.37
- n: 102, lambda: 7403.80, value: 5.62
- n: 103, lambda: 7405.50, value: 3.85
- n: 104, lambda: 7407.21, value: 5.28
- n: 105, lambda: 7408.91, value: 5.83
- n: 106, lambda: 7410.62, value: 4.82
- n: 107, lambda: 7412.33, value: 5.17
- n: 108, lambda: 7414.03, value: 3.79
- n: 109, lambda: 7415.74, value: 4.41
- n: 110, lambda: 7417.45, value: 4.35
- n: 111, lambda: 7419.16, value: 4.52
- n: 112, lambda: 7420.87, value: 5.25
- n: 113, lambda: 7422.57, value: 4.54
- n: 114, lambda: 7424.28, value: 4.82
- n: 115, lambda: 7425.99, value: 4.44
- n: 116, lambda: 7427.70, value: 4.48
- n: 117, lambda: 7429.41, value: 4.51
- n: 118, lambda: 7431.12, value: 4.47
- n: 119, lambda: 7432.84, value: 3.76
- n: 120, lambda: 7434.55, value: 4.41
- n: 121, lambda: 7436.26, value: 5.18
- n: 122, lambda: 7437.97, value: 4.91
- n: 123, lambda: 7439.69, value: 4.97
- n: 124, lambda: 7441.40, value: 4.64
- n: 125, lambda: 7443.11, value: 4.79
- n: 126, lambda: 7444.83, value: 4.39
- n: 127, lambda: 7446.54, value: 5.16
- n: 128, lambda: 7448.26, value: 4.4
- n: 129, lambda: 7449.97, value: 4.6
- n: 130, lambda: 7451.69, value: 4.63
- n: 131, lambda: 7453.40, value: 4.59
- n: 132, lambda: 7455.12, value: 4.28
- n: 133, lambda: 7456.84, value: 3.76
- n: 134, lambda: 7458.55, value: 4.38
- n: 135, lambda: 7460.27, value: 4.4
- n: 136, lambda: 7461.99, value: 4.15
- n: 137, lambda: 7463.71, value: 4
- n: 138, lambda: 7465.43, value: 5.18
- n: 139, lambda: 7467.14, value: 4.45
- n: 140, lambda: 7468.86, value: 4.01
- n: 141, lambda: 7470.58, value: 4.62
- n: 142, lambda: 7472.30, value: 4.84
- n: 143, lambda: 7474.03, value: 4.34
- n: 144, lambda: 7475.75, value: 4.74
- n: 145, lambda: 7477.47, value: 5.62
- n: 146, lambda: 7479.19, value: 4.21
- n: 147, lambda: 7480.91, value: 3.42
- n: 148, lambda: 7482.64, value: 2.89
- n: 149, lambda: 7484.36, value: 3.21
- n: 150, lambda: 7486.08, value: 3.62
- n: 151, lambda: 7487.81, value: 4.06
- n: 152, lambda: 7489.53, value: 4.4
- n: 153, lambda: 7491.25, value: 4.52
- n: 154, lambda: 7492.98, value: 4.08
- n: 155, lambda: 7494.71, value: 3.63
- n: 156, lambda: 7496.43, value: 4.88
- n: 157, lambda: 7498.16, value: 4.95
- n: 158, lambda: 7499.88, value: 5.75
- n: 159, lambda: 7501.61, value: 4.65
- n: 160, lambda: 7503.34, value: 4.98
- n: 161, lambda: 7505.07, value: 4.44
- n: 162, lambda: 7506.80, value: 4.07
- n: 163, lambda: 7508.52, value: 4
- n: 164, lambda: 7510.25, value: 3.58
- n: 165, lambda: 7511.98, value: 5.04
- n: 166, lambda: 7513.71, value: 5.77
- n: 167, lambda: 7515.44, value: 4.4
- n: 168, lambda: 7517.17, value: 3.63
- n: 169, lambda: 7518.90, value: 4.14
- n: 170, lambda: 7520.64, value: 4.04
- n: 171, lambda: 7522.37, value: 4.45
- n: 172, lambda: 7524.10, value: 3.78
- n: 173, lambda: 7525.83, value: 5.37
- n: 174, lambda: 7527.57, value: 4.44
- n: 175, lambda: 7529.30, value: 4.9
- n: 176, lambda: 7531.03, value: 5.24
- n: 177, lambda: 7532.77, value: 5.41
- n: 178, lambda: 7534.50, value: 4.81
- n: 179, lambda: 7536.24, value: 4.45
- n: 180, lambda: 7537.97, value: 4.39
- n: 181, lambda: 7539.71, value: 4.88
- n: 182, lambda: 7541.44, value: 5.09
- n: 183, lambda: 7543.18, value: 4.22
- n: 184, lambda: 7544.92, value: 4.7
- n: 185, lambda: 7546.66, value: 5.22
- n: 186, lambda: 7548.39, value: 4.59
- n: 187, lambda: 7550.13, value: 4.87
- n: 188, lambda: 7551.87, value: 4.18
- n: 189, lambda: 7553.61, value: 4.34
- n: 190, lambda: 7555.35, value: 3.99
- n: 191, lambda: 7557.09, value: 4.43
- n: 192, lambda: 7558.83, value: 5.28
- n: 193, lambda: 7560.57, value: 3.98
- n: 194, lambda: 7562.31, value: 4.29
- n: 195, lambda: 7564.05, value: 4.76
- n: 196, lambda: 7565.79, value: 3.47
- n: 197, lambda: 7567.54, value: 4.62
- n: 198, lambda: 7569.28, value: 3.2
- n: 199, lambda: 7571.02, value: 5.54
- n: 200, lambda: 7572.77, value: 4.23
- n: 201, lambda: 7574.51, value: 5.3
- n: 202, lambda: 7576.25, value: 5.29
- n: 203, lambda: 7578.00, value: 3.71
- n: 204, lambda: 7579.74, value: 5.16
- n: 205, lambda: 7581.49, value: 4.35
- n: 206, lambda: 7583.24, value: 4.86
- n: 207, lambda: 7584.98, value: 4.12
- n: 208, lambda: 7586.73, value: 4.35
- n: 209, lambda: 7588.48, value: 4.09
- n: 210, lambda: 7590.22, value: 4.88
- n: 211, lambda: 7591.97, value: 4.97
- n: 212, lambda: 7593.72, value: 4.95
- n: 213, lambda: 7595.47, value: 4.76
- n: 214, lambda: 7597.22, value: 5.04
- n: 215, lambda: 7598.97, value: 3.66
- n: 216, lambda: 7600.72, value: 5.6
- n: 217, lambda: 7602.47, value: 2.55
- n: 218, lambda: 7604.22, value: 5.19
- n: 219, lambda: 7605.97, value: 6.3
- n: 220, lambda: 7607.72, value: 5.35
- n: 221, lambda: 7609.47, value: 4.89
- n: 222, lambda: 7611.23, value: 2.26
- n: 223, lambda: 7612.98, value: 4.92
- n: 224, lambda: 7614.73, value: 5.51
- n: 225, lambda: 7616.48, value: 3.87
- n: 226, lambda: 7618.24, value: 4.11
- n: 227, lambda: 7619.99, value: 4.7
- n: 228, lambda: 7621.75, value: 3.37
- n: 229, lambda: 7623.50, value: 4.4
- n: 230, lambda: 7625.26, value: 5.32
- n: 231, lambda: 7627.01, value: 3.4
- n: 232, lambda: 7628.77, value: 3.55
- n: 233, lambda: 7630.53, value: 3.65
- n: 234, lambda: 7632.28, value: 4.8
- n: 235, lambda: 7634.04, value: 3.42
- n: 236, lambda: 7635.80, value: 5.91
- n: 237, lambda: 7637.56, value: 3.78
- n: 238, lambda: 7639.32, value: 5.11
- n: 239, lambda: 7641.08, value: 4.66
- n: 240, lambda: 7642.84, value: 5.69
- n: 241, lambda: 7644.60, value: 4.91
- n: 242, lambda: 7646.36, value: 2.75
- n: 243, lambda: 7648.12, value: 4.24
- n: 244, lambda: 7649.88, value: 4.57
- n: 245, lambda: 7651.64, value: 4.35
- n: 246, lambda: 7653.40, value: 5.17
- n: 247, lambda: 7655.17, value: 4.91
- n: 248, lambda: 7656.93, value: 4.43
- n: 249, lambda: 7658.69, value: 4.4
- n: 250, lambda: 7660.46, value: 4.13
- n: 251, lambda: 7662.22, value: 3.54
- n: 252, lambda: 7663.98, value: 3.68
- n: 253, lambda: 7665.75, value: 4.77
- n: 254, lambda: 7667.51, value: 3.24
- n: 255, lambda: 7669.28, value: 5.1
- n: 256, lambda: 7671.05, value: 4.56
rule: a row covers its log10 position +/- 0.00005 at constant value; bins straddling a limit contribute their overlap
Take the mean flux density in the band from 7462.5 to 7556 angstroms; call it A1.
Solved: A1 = 4.47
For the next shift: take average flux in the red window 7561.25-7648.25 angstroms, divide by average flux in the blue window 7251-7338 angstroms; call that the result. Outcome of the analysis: 0.94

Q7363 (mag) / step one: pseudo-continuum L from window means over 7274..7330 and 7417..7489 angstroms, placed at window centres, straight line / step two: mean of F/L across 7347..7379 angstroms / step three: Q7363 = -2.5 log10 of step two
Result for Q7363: 0.01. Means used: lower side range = 4.82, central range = 4.62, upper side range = 4.43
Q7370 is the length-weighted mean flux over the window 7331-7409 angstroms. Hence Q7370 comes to 4.81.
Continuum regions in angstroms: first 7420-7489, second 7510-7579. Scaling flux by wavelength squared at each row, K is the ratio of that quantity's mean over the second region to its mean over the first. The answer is 1.1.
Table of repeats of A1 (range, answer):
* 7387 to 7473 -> 4.67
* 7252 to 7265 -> 4.18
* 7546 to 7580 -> 4.51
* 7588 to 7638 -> 4.46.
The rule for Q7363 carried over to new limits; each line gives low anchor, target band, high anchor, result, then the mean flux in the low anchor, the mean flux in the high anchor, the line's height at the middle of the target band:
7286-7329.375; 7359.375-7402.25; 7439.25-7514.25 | -0.05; 4.65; 4.43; 4.55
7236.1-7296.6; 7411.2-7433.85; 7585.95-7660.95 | 0.04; 4.79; 4.49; 4.66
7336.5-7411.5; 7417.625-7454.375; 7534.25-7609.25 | 0.02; 4.79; 4.61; 4.73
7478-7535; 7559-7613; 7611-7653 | -0.04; 4.39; 4.34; 4.36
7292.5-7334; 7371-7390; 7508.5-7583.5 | -0.01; 4.67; 4.56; 4.63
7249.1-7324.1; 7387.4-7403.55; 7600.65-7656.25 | -0.08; 4.75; 4.46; 4.66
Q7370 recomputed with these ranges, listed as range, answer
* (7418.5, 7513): 4.45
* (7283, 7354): 4.71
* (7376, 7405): 4.98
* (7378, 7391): 4.96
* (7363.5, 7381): 4.63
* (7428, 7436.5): 4.41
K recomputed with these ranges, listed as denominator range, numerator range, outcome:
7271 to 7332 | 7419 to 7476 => 0.99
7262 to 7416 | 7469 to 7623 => 0.99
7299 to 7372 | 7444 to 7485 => 0.96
